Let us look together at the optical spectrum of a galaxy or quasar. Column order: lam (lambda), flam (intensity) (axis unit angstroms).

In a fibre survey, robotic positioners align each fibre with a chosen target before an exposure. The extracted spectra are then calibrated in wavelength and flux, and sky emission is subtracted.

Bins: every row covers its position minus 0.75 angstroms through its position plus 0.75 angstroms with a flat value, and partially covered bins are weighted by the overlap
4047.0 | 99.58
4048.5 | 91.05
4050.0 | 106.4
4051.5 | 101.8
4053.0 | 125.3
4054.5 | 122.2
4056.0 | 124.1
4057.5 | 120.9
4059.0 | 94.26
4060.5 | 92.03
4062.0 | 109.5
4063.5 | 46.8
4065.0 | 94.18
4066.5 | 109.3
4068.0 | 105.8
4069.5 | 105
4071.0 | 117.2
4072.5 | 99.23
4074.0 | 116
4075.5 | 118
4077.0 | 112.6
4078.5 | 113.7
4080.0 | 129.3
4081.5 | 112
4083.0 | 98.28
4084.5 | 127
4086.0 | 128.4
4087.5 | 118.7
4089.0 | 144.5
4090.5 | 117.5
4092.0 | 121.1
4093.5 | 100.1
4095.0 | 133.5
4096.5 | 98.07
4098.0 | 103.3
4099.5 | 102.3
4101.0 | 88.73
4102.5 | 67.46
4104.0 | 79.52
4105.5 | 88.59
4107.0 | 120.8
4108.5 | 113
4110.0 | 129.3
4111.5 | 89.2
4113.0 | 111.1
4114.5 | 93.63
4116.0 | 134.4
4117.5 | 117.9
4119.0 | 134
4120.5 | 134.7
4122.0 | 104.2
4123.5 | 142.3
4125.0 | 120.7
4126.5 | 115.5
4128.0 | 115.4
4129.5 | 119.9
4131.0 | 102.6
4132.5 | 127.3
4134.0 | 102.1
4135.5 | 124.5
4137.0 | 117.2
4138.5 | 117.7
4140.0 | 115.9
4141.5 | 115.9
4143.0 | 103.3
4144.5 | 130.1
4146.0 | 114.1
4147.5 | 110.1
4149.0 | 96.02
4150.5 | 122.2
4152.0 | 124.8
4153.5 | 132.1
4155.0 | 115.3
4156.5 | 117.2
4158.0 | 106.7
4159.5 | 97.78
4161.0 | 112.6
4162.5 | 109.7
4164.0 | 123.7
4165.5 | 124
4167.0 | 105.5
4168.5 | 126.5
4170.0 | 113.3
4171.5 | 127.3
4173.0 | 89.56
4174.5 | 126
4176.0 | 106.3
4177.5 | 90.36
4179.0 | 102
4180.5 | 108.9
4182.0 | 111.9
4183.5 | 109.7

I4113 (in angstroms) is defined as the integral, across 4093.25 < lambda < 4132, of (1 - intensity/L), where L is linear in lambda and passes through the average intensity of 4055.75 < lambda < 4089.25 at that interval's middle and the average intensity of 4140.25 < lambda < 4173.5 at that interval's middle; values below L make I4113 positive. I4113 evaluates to 0.62 angstroms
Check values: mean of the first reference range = 110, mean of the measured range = 110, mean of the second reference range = 115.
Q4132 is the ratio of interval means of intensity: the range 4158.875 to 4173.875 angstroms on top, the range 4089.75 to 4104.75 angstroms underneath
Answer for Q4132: 1.12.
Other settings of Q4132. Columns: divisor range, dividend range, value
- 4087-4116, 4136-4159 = 1.08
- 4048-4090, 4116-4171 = 1.06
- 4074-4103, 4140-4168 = 1.02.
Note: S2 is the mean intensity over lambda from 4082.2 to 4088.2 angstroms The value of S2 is 118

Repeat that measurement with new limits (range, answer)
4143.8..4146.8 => 122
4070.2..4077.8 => 113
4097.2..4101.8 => 97.8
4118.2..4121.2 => 134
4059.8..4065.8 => 85.8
